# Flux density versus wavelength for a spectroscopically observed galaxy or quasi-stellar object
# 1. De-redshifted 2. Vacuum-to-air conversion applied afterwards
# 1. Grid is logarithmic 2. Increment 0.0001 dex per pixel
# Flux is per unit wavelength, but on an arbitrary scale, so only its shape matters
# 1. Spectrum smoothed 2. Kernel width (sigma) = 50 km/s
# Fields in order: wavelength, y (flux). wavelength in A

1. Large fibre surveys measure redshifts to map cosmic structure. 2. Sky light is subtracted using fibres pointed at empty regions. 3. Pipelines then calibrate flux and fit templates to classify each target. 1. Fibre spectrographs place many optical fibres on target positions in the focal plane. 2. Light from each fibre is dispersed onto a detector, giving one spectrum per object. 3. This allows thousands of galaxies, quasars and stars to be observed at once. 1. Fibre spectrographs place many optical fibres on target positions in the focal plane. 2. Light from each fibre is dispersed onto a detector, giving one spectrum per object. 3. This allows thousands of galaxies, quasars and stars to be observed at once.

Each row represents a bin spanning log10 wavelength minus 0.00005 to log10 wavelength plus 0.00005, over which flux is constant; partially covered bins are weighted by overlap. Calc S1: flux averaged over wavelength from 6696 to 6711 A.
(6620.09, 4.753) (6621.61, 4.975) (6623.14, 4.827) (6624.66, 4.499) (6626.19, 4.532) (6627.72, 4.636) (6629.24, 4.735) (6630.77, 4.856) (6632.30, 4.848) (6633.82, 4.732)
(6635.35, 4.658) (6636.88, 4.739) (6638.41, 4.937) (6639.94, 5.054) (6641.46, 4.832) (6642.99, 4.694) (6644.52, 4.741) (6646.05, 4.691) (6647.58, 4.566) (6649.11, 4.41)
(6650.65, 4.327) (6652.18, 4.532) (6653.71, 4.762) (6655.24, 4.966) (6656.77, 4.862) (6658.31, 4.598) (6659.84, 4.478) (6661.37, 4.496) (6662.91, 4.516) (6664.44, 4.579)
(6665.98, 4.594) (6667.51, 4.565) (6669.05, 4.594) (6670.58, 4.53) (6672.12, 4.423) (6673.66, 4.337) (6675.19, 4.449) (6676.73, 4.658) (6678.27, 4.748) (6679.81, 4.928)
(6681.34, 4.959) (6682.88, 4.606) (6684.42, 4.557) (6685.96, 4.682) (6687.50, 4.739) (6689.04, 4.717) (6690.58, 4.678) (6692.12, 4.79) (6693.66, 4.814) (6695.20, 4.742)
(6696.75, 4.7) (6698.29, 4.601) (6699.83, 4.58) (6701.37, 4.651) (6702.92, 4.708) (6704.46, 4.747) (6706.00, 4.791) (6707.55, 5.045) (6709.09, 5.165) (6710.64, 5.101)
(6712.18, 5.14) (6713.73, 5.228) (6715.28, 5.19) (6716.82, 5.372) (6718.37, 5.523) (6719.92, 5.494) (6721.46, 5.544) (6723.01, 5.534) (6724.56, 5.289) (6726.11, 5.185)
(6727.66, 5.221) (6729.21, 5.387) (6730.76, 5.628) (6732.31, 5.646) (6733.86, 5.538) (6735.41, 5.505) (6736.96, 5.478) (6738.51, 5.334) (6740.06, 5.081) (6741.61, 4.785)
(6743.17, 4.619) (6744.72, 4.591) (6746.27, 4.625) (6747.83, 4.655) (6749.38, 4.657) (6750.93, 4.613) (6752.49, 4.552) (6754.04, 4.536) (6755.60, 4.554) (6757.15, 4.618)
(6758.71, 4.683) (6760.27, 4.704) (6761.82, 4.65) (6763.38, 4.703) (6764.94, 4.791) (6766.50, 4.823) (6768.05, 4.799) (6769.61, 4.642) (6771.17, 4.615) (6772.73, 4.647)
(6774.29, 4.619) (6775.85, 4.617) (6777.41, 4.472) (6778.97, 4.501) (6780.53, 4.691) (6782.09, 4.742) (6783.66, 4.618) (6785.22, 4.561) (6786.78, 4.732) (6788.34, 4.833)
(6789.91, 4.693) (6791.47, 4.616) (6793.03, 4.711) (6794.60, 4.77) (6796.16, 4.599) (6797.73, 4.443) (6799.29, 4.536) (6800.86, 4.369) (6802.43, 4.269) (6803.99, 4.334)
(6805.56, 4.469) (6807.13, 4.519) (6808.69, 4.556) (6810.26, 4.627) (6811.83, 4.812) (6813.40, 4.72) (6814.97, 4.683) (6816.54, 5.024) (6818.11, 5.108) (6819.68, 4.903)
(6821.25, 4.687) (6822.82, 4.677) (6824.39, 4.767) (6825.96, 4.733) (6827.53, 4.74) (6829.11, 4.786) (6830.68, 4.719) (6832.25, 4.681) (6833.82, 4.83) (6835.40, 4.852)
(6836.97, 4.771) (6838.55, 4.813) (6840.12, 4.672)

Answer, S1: 4.8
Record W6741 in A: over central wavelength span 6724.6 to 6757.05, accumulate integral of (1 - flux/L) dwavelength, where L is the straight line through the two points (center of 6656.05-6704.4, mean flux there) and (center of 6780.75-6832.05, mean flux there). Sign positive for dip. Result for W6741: -2.46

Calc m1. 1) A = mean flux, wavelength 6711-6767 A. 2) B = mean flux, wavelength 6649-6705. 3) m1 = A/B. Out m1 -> 1.09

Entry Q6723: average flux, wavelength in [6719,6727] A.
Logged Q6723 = 5.41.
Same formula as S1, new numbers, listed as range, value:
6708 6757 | 5.11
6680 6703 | 4.71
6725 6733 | 5.4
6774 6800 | 4.63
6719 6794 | 4.88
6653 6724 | 4.82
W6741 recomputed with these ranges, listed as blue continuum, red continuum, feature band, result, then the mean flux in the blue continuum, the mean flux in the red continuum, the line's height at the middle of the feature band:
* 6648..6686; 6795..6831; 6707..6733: -4.0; 4.6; 4.66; 4.62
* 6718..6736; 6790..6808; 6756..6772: 0.9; 5.46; 4.52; 4.98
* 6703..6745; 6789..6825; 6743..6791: 2.7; 5.23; 4.65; 4.93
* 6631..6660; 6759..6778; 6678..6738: -4.6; 4.71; 4.68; 4.69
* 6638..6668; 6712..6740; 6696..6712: 1.1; 4.66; 5.4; 5.18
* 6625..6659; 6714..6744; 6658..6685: 1.8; 4.71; 5.33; 4.92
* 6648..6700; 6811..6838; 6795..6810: 0.9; 4.63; 4.79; 4.77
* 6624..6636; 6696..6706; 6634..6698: 0.2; 4.69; 4.68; 4.68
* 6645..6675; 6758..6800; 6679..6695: -0.5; 4.57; 4.66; 4.59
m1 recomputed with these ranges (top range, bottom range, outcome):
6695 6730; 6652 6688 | 1.10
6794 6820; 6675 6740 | 0.92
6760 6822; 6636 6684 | 1.00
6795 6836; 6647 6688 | 1.01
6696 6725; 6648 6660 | 1.10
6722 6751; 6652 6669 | 1.11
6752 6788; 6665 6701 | 1.00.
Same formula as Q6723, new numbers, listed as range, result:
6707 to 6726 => 5.3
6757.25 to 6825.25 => 4.66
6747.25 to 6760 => 4.61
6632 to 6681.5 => 4.66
